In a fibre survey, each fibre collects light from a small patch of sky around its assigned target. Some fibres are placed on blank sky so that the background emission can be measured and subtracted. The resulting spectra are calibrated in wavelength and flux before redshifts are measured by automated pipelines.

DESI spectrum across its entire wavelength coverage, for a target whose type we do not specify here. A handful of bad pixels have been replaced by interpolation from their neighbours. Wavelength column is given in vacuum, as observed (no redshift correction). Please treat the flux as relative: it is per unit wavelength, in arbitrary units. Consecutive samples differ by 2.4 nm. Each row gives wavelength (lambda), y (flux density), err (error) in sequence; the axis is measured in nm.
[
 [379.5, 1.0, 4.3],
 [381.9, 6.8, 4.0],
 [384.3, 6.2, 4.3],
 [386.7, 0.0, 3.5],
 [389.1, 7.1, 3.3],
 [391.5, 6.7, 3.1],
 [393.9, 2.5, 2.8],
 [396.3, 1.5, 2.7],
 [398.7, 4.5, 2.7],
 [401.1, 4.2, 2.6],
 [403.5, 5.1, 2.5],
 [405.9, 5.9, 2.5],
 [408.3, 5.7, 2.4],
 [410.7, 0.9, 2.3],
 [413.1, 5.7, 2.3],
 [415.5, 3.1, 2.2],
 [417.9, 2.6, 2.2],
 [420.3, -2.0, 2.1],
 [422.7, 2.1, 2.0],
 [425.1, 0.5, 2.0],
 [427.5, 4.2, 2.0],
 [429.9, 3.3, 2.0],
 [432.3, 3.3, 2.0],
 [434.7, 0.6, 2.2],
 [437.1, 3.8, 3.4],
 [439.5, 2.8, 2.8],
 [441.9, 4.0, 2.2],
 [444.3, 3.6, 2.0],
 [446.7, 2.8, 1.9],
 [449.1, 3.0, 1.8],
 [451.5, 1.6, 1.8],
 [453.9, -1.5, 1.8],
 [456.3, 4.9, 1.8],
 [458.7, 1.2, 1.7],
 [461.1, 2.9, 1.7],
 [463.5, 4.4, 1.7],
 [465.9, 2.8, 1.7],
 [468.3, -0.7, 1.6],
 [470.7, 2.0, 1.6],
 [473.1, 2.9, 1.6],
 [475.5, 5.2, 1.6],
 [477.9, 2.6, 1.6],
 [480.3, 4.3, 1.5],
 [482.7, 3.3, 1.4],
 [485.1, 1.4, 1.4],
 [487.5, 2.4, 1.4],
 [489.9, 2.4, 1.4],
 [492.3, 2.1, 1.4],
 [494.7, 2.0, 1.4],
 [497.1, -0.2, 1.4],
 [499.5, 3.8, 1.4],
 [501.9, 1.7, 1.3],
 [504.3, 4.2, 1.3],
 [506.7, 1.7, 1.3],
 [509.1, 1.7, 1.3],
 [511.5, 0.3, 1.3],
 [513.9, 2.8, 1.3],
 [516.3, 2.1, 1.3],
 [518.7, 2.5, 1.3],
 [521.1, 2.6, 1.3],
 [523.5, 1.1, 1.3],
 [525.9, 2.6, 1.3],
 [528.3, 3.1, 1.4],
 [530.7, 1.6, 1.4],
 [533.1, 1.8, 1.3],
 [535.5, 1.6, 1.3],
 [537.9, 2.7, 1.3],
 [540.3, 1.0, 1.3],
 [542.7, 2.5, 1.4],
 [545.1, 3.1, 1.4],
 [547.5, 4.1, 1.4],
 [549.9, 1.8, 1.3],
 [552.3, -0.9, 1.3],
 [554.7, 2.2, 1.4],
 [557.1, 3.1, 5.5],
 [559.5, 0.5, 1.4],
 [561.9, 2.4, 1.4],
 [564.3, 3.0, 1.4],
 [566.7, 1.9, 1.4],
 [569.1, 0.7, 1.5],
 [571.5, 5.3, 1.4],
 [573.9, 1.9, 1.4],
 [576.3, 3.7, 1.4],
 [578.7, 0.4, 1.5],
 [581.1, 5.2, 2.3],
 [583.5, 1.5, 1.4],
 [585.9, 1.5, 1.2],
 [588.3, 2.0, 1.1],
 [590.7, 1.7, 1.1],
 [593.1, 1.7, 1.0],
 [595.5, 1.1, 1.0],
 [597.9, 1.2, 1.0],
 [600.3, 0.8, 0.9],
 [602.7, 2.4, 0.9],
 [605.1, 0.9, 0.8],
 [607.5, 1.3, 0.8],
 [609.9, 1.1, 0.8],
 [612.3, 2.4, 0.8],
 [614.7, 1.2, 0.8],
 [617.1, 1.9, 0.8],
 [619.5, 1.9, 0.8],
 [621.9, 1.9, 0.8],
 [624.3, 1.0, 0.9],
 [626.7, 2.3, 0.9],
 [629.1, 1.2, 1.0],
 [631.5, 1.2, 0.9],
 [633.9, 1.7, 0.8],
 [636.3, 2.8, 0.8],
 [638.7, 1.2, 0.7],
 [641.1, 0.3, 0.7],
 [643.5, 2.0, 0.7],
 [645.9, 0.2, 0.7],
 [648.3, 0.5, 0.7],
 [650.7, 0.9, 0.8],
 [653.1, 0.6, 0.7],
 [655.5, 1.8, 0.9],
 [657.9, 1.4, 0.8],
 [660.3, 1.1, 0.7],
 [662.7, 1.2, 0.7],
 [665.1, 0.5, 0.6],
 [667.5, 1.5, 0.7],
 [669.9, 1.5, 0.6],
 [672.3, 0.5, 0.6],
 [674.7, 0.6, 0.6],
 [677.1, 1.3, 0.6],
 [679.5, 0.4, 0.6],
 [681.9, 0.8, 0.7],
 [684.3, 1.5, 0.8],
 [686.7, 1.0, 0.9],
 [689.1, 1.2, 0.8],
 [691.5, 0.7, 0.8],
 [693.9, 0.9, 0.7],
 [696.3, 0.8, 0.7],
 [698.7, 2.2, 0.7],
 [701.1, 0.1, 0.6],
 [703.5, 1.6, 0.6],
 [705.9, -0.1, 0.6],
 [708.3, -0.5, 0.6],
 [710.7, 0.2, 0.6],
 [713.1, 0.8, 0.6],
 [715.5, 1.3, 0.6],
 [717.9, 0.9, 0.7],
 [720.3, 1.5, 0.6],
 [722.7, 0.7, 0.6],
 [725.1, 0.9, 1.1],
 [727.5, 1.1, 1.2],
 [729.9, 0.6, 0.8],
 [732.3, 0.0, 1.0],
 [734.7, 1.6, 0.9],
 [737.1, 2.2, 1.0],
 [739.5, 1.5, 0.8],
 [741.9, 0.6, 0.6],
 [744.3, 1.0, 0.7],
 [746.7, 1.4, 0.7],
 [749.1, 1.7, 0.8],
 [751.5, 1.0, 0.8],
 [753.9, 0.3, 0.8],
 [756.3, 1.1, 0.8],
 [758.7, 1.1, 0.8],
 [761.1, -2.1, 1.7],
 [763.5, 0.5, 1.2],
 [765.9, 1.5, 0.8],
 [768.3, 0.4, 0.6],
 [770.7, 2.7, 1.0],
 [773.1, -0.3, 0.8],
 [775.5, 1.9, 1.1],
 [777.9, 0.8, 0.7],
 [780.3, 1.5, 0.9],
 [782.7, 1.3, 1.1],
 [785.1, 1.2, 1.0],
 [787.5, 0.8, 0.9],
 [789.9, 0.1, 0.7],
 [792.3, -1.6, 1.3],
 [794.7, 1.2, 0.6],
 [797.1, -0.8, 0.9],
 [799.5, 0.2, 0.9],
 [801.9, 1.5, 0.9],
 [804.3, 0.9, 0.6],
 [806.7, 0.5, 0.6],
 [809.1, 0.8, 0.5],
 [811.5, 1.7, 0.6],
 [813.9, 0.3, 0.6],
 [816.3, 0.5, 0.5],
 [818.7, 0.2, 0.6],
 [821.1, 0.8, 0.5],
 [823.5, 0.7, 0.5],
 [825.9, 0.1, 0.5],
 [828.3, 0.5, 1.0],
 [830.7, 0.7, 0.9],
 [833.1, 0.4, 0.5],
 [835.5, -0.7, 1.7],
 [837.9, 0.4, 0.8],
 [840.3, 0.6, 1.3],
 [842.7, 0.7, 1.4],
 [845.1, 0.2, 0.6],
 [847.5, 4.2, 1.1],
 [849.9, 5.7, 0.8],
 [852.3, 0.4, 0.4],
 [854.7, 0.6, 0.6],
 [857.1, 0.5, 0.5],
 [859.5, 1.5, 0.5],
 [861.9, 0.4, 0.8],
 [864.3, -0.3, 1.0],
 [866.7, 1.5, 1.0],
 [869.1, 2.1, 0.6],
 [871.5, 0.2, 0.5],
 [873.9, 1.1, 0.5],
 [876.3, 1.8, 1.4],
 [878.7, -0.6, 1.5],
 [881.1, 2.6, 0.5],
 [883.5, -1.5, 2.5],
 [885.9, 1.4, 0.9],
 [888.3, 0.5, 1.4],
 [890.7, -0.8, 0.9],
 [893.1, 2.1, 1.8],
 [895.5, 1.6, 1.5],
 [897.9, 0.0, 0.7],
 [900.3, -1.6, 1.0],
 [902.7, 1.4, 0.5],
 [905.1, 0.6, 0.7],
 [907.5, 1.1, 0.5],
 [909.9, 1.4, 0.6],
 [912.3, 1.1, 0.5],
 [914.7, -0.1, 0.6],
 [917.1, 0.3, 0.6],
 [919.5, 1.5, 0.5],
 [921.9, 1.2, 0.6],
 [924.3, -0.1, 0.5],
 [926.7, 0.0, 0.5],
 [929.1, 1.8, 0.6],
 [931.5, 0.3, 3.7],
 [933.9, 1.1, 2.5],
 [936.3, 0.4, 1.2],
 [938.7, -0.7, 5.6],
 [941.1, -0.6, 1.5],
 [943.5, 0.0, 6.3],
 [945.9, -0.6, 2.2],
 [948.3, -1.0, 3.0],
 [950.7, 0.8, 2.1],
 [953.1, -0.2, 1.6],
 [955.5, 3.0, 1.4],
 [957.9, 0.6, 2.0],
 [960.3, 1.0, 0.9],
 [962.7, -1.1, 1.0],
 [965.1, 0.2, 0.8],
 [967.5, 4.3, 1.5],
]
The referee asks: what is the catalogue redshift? 1.276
